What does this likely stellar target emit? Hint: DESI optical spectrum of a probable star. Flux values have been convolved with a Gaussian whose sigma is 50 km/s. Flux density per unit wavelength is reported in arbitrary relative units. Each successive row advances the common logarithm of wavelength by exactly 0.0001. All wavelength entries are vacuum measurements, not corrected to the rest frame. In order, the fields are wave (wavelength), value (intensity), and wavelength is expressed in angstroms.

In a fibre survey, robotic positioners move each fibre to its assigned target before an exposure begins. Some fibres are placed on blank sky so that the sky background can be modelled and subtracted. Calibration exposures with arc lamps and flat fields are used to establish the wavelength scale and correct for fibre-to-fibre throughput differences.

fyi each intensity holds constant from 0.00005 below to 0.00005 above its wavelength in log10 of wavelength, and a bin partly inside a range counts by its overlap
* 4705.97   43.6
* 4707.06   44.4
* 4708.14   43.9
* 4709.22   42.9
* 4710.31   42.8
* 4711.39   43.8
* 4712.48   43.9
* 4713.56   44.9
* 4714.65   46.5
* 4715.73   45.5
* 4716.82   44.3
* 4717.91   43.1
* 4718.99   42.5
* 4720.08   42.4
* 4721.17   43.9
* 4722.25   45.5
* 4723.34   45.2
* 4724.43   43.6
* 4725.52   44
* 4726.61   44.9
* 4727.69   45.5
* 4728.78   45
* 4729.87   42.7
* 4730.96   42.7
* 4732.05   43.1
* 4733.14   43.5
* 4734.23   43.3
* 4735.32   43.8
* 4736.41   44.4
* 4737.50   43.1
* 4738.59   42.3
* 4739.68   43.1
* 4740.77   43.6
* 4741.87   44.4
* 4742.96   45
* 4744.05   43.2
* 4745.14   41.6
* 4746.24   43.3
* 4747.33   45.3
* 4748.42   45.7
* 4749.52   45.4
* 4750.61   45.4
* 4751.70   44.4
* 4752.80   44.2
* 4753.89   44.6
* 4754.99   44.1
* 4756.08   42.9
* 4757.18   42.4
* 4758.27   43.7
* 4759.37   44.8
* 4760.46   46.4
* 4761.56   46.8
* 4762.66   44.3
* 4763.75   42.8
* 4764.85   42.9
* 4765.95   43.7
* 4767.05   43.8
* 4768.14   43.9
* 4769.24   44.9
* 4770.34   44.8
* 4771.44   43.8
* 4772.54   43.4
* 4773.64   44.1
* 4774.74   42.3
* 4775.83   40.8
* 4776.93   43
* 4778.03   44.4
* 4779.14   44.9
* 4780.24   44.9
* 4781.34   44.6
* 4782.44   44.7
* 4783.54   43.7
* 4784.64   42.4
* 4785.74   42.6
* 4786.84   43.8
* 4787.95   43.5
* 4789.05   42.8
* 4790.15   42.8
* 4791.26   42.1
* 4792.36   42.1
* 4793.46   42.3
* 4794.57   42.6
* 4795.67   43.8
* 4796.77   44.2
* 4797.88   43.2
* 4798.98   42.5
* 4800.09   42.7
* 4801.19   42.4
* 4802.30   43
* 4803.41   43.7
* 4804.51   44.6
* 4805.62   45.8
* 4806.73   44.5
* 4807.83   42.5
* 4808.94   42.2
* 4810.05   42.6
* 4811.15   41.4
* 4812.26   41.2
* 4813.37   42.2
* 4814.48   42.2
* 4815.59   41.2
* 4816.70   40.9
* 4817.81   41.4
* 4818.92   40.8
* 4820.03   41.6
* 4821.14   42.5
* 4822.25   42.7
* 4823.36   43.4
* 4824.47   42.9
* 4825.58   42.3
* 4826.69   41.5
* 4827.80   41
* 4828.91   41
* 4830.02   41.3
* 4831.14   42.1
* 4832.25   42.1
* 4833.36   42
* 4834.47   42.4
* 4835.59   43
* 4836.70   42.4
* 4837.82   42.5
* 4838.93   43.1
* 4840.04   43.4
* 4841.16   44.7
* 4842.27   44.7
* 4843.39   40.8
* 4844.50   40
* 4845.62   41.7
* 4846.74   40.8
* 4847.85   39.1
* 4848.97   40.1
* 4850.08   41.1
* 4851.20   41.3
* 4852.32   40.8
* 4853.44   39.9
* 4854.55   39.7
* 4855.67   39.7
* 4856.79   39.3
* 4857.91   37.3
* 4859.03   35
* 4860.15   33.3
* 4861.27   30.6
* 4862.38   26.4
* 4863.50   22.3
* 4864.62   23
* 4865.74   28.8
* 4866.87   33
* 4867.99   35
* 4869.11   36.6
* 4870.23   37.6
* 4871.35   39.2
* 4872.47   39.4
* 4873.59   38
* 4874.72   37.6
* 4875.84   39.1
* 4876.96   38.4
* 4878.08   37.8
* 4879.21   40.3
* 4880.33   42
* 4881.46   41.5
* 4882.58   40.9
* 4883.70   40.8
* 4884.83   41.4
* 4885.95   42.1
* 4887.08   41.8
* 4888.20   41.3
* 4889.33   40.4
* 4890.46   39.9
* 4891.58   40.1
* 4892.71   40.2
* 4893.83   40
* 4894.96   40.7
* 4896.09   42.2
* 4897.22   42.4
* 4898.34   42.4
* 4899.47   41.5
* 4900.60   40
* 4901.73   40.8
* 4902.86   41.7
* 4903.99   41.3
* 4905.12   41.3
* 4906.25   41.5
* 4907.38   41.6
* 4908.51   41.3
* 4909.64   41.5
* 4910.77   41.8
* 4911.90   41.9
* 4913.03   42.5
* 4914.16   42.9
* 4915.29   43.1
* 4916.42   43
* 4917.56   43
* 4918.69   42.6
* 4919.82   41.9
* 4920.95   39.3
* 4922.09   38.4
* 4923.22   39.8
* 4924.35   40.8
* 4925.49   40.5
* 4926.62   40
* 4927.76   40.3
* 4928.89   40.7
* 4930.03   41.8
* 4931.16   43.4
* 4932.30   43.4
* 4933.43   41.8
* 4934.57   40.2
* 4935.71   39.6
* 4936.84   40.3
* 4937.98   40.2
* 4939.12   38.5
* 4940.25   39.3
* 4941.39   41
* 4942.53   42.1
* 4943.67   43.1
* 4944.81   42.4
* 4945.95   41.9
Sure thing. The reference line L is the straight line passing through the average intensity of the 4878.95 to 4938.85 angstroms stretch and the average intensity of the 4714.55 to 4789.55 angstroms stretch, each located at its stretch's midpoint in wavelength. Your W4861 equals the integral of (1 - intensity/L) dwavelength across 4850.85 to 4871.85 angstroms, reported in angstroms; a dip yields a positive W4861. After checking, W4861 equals 3.7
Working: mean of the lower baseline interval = 43.9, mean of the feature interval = 34.6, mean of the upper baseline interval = 41.2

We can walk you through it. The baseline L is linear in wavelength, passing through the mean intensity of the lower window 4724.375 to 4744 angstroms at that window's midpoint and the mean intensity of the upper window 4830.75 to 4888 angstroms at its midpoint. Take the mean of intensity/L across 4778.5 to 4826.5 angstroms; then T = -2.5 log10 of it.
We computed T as -0.05 mag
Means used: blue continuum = 43.8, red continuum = 38.8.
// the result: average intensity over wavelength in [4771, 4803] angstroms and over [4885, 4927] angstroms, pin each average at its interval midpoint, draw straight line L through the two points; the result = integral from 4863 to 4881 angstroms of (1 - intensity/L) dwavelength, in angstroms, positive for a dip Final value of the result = 2.7 angstroms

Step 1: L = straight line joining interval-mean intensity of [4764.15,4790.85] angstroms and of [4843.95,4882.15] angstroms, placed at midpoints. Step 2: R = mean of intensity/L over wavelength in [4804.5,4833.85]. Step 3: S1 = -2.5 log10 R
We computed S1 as -0.05 mag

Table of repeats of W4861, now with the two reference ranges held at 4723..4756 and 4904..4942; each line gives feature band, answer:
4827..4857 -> 0.7 angstroms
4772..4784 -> -0.1 angstroms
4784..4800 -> 0.1 angstroms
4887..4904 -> 0.2 angstroms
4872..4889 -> 0.7 angstroms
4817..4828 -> 0.2 angstroms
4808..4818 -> 0.3 angstroms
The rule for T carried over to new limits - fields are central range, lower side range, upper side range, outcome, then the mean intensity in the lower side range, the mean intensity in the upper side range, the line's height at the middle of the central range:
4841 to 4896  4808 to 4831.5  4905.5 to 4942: 0.089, 41.8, 41.2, 41.5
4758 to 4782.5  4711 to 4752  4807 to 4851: -0.021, 44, 41.9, 43.2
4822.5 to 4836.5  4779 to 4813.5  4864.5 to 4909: -0.007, 43.2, 39.5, 41.8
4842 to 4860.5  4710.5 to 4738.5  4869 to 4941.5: 0.056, 44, 40.8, 41.7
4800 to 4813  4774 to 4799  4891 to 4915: -0.003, 43.3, 41.4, 42.9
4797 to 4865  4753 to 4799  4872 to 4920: 0.048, 43.6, 41.1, 42.5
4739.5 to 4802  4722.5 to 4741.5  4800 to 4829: -0.015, 43.8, 42.4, 43.1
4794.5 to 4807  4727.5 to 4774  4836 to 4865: -0.063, 44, 38.3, 41.1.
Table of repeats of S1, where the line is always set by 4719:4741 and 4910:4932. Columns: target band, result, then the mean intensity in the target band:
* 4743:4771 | -0.02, 44.2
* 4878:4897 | 0.03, 40.9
